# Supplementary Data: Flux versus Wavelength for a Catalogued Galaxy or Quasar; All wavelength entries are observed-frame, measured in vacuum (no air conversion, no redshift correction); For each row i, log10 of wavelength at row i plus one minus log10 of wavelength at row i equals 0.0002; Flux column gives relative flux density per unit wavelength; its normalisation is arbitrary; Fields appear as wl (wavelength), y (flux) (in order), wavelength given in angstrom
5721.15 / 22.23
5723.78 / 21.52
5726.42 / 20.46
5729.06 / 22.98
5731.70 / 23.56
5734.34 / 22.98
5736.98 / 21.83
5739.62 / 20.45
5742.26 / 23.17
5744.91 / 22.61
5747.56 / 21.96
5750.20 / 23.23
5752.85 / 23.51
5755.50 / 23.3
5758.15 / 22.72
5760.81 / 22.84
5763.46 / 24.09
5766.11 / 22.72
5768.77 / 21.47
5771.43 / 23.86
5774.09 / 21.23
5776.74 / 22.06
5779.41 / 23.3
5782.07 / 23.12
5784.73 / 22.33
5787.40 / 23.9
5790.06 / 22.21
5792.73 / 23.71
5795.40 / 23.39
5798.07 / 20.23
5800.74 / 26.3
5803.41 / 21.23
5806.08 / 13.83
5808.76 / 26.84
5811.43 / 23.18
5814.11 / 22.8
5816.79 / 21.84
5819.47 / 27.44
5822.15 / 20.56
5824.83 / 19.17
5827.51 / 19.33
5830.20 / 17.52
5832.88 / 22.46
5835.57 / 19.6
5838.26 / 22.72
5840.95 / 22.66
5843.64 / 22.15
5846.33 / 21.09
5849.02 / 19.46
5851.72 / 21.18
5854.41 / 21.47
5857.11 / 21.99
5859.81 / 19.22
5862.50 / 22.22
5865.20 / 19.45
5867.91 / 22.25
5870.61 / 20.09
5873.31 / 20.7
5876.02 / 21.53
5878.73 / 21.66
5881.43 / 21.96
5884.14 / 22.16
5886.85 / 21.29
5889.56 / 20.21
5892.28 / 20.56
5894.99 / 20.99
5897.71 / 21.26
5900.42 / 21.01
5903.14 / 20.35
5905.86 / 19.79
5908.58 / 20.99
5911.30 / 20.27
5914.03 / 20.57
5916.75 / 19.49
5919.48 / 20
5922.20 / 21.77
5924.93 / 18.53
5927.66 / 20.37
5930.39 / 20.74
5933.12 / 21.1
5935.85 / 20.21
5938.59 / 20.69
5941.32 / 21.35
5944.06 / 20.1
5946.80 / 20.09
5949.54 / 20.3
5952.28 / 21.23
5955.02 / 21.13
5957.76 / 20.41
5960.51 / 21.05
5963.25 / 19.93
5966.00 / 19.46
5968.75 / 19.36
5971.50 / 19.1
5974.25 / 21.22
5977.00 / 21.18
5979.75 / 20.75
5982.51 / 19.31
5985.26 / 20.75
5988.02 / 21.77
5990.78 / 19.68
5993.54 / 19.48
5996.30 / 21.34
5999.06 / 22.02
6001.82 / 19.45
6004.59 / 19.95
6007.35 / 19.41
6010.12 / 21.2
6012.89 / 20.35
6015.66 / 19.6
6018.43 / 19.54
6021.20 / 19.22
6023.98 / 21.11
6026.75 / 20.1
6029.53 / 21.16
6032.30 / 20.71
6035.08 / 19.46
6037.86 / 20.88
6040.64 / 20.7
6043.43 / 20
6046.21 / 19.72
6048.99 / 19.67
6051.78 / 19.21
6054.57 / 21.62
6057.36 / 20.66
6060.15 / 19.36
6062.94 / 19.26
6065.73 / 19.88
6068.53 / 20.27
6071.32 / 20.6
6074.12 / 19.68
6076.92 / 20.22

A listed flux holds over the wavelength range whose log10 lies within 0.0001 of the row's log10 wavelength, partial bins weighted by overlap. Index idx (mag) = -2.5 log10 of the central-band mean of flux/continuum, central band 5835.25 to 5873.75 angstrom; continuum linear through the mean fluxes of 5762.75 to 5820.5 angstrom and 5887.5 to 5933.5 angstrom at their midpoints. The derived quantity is 0.02 mag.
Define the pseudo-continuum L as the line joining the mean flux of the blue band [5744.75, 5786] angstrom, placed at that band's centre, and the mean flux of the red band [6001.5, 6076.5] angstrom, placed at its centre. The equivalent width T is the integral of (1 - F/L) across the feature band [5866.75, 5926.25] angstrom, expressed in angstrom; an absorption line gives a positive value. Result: 2.0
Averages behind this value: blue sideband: 22.8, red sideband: 20.1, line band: 20.8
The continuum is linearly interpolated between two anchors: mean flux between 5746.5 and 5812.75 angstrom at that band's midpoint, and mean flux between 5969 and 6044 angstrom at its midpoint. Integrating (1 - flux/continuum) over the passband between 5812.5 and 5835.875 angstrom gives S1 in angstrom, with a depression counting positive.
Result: 1.0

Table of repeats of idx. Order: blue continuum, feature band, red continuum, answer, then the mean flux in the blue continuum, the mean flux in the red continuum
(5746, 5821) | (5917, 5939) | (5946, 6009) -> 0.03 mag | 22.8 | 20.4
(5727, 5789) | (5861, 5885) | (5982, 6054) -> 0.02 mag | 22.7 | 20.2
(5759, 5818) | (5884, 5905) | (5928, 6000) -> 0.02 mag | 22.6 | 20.5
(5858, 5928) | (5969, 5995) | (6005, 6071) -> 0.00 mag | 20.7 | 20.1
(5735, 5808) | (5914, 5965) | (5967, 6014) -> 0.02 mag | 22.4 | 20.4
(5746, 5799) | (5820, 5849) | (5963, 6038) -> 0.06 mag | 22.8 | 20.3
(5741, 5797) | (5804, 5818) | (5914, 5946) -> 0.03 mag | 22.9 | 20.4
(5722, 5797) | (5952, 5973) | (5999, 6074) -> 0.03 mag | 22.7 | 20.1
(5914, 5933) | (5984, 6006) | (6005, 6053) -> -0.02 mag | 20.2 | 20.1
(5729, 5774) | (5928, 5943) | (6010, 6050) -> 0.01 mag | 22.7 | 20.2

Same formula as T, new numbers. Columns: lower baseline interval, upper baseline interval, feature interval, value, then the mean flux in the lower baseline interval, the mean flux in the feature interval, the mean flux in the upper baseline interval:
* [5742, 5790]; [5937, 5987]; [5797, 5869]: 1.9 angstrom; 22.8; 21.4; 20.4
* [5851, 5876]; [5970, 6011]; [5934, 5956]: 0.0 angstrom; 21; 20.6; 20.4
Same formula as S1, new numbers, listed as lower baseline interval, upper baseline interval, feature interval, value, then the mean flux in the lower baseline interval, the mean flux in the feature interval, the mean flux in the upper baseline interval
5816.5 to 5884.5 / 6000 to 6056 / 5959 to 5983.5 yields 0.4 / 21.2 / 20.2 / 20.2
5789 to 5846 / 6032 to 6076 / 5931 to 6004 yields 0.9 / 21.8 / 20.5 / 20.1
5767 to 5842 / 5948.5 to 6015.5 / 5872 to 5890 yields -0.1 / 22.1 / 21.4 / 20.4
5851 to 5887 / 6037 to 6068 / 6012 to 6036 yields 0.1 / 21.2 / 20.2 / 20.1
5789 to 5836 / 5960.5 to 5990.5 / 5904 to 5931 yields 0.8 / 21.8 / 20.2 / 20.3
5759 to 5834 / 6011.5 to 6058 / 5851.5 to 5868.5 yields 0.5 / 22.2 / 21.1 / 20.2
